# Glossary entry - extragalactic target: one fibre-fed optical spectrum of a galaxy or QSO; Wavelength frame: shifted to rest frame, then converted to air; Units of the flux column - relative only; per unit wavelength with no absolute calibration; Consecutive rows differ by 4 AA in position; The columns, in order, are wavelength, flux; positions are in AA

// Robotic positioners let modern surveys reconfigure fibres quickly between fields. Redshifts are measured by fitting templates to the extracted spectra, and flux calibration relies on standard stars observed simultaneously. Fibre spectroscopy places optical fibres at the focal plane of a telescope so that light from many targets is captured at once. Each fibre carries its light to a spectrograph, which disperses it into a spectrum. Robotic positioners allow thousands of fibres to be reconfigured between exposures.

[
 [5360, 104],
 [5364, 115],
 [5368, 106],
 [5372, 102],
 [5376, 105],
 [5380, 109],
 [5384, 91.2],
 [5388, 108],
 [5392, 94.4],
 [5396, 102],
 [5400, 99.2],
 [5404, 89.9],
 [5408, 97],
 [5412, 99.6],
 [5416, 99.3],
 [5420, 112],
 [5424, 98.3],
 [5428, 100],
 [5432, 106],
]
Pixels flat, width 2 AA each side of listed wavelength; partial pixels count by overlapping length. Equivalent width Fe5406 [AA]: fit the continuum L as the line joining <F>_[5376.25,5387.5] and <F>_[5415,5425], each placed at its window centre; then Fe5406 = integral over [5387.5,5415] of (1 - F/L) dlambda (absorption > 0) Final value 1.3 AA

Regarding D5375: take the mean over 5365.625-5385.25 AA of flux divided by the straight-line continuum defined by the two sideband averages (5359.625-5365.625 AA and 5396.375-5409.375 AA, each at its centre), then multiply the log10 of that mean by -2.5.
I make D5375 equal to 0.03 mag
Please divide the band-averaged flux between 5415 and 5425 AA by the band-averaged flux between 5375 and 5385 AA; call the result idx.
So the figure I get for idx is 1.0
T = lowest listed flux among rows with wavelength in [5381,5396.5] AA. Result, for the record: 91.2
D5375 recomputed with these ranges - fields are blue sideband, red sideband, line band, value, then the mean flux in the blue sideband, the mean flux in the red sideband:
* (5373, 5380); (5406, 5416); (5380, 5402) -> 0.030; 106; 98.5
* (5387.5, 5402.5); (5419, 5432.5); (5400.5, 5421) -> 0.029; 99.8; 103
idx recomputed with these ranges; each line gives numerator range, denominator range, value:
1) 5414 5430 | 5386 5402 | 1.01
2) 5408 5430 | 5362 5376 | 0.95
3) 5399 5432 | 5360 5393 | 0.96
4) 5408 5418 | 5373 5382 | 0.93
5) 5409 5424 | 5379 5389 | 1.01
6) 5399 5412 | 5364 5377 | 0.90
